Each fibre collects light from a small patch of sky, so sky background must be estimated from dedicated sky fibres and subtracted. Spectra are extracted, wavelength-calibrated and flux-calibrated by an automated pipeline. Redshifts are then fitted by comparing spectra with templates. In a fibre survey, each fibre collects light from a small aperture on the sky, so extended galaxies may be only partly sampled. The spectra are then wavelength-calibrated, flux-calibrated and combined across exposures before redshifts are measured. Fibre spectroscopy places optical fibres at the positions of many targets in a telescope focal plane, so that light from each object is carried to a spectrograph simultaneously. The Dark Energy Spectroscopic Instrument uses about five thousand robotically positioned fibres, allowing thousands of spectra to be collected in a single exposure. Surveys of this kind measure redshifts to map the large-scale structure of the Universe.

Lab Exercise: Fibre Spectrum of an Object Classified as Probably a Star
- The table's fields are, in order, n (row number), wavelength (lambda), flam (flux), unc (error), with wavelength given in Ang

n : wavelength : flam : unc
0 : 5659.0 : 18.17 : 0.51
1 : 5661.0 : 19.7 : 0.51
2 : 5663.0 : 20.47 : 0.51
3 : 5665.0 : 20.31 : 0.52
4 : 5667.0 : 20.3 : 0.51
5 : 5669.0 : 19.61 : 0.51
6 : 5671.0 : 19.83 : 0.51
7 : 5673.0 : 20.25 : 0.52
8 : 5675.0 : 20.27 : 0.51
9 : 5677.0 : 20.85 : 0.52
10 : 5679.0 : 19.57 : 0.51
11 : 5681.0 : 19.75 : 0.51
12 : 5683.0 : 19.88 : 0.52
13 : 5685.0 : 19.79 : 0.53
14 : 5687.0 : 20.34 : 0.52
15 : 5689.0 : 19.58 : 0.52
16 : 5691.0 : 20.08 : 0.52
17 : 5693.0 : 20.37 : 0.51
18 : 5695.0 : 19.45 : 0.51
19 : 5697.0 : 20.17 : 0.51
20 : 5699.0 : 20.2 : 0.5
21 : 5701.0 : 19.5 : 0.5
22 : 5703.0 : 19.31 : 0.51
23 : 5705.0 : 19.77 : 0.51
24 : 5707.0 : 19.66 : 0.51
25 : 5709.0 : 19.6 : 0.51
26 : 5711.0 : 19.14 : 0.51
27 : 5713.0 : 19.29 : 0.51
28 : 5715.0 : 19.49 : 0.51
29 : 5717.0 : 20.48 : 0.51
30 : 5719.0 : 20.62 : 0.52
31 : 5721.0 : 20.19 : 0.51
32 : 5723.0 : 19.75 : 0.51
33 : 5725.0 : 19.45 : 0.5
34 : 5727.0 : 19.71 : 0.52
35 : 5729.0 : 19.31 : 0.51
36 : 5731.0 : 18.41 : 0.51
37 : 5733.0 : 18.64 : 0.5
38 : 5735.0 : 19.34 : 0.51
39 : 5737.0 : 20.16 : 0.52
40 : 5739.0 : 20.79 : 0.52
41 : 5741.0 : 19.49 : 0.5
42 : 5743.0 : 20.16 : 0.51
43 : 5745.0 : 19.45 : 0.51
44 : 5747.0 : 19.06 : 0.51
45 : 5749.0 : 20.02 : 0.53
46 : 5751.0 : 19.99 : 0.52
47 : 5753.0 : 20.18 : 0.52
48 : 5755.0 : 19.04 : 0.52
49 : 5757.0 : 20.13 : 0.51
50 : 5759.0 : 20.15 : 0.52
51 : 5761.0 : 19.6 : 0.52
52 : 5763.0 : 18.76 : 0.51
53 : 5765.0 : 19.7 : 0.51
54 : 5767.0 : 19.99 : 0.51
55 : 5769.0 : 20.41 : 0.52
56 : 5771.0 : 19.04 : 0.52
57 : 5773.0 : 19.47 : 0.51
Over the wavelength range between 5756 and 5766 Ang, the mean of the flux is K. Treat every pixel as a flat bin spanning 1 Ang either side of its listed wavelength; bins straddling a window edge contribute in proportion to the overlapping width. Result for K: 19.7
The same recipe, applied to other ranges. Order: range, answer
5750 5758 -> 19.8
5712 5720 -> 20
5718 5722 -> 20.4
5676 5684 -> 20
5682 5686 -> 19.8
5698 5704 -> 19.7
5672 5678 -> 20.5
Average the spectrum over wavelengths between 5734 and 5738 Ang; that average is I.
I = 19.8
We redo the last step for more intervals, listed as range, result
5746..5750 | 19.5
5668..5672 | 19.7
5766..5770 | 20.2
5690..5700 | 20.1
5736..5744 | 20.1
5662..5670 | 20.2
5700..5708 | 19.6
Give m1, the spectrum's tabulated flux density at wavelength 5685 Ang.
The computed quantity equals 19.79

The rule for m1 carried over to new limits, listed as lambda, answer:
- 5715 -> 19.49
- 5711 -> 19.14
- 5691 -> 20.08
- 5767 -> 19.99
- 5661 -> 19.7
